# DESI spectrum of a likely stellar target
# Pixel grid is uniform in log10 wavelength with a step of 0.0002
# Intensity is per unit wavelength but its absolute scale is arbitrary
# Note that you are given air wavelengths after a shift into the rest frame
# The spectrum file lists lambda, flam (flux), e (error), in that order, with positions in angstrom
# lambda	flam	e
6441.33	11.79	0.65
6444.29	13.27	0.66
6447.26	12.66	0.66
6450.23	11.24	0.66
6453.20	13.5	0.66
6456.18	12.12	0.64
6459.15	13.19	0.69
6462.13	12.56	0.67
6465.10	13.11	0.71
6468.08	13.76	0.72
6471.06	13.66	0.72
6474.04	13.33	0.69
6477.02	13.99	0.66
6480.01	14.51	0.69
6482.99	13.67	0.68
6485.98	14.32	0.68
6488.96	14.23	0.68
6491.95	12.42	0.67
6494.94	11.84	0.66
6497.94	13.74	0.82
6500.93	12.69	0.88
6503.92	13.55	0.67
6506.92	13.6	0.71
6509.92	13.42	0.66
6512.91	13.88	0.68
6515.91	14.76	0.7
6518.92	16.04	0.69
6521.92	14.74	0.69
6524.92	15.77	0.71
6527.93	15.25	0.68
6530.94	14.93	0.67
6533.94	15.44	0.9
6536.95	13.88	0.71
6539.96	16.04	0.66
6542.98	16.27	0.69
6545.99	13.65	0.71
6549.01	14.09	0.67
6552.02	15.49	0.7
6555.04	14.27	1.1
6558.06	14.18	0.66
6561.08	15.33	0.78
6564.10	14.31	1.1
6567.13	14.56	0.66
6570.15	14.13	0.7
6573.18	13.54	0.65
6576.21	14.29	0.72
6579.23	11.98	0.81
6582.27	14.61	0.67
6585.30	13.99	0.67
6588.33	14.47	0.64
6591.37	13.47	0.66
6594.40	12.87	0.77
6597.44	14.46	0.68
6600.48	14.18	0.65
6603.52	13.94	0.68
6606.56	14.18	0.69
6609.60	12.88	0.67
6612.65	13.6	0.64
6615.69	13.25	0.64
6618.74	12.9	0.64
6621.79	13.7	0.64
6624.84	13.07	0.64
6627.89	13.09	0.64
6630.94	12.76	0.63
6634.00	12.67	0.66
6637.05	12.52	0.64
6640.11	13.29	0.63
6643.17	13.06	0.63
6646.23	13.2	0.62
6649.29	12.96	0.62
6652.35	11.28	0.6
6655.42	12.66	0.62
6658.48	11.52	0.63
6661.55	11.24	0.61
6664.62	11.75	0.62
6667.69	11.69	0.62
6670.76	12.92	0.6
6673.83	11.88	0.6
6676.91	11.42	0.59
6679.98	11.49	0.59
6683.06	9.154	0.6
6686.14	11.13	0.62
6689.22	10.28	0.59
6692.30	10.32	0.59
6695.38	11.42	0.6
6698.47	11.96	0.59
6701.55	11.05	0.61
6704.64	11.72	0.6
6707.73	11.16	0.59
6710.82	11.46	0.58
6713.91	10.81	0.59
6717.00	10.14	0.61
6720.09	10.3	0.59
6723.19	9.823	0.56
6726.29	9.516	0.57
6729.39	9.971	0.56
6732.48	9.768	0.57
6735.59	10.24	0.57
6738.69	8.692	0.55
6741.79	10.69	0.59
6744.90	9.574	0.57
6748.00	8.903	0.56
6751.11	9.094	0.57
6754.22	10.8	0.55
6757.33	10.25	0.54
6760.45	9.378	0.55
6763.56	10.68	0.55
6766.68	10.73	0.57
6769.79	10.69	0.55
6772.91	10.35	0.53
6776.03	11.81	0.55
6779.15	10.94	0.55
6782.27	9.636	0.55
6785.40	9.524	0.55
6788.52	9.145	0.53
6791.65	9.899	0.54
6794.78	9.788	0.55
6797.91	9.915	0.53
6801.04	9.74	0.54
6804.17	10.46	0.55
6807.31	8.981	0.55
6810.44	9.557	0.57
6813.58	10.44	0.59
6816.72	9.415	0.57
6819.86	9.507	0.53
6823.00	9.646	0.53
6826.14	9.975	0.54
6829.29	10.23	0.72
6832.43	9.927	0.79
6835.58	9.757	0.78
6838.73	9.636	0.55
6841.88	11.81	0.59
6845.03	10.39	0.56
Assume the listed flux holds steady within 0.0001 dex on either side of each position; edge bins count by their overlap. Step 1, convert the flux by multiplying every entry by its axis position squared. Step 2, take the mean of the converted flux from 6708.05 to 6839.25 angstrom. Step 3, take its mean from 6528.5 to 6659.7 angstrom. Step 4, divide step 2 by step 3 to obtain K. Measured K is 0.77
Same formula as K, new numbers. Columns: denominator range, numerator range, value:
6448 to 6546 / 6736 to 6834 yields 0.78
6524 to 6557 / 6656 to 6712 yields 0.79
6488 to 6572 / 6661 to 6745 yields 0.79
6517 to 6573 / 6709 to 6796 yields 0.72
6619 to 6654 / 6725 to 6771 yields 0.80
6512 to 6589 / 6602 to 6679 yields 0.89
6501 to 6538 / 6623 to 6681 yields 0.88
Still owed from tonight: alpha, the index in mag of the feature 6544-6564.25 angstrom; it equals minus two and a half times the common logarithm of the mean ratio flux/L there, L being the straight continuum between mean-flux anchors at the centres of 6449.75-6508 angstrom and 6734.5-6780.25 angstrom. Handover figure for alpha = -0.17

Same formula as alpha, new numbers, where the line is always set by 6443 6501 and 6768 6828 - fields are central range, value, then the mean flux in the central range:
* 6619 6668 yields -0.09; 12.6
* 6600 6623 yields -0.15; 13.6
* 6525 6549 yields -0.20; 15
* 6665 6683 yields -0.04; 11.6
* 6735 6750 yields 0.10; 9.57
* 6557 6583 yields -0.15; 14.1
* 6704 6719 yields -0.02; 11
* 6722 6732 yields 0.10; 9.77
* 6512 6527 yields -0.18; 15.1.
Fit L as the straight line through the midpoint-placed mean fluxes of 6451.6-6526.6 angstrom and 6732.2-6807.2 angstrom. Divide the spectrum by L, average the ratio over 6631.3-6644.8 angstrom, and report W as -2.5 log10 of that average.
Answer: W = -0.10 mag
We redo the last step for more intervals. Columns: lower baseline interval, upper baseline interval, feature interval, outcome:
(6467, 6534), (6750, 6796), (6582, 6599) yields -0.095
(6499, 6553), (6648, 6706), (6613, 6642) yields -0.047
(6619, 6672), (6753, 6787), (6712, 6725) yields 0.103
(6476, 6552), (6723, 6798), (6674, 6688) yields 0.049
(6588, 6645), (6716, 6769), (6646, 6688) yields 0.029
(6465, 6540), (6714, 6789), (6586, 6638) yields -0.094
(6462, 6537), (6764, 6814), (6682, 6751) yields 0.075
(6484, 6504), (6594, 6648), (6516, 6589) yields -0.106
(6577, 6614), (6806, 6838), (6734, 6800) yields 0.070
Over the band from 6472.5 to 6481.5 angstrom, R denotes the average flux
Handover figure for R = 13.9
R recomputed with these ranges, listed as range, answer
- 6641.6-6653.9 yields 12.6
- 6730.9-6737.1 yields 10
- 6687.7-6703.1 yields 11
